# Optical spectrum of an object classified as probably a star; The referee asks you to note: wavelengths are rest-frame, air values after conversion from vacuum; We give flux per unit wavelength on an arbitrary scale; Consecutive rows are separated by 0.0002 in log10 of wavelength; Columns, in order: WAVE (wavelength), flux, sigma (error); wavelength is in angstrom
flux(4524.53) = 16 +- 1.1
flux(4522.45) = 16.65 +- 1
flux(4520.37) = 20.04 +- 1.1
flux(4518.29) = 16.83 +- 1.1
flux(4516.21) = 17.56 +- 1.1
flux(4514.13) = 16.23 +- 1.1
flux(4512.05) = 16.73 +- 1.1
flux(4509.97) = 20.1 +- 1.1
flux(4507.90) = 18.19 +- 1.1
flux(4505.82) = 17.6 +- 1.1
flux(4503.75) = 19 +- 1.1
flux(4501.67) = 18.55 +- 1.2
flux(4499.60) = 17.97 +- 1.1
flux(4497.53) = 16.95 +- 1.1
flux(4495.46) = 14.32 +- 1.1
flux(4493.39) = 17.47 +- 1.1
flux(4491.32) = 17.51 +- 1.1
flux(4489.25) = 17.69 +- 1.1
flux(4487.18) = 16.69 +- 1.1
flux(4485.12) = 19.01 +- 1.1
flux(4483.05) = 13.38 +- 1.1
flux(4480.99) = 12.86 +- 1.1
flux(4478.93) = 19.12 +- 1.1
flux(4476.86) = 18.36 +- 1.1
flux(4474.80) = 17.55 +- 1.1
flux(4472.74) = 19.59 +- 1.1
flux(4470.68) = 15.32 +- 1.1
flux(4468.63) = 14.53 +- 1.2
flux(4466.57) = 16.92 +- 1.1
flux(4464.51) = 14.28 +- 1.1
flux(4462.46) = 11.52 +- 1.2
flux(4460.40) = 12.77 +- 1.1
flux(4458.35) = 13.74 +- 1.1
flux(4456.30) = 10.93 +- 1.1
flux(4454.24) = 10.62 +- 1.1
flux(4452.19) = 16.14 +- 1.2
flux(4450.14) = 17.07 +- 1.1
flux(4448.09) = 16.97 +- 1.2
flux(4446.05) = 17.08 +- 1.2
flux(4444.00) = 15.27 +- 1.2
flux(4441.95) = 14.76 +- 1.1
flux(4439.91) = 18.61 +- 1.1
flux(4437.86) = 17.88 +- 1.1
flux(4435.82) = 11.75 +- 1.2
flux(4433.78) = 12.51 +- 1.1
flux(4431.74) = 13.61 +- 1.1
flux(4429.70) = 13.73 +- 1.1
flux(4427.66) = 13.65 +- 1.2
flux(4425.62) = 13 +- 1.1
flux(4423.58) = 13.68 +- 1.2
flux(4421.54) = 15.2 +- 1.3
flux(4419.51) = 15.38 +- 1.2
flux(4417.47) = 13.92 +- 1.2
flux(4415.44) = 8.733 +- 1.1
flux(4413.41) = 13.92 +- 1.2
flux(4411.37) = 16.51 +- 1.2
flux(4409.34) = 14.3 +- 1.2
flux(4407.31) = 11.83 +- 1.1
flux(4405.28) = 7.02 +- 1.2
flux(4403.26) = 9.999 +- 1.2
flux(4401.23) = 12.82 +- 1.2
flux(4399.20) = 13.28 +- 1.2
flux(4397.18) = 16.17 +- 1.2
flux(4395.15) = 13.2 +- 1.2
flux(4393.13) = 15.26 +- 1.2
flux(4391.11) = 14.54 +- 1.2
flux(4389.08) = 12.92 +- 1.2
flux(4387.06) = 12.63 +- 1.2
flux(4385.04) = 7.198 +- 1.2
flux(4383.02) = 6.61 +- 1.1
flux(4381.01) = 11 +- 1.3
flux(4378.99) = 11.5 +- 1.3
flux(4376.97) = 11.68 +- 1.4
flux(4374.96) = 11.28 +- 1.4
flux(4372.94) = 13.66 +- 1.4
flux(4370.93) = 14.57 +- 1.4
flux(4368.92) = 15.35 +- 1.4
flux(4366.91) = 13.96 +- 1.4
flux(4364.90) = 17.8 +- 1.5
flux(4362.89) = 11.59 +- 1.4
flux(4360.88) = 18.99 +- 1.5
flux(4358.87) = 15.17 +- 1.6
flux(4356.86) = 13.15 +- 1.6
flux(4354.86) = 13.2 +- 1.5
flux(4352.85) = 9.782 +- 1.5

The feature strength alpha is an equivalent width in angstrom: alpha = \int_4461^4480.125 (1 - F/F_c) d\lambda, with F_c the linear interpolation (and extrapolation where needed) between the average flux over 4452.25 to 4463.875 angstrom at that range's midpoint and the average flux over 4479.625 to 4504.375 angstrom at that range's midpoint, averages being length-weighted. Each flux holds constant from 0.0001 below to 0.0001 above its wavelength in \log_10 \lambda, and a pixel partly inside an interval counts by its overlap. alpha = -3.02 angstrom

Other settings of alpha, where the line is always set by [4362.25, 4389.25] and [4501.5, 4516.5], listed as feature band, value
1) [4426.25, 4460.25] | 1.27 angstrom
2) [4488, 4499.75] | 0.29 angstrom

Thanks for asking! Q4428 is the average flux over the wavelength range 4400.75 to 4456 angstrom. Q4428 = 13.9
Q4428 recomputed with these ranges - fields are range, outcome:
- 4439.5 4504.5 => 16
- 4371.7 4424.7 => 12.5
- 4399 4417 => 12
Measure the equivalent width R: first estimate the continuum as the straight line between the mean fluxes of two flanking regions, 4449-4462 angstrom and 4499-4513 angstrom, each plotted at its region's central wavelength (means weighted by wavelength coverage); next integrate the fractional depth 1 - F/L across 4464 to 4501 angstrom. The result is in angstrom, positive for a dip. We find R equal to -1.55 angstrom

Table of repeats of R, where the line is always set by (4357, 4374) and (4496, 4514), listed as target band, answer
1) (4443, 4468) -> 3.6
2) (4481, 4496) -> 1.0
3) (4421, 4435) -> 2.4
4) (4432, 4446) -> 1.2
